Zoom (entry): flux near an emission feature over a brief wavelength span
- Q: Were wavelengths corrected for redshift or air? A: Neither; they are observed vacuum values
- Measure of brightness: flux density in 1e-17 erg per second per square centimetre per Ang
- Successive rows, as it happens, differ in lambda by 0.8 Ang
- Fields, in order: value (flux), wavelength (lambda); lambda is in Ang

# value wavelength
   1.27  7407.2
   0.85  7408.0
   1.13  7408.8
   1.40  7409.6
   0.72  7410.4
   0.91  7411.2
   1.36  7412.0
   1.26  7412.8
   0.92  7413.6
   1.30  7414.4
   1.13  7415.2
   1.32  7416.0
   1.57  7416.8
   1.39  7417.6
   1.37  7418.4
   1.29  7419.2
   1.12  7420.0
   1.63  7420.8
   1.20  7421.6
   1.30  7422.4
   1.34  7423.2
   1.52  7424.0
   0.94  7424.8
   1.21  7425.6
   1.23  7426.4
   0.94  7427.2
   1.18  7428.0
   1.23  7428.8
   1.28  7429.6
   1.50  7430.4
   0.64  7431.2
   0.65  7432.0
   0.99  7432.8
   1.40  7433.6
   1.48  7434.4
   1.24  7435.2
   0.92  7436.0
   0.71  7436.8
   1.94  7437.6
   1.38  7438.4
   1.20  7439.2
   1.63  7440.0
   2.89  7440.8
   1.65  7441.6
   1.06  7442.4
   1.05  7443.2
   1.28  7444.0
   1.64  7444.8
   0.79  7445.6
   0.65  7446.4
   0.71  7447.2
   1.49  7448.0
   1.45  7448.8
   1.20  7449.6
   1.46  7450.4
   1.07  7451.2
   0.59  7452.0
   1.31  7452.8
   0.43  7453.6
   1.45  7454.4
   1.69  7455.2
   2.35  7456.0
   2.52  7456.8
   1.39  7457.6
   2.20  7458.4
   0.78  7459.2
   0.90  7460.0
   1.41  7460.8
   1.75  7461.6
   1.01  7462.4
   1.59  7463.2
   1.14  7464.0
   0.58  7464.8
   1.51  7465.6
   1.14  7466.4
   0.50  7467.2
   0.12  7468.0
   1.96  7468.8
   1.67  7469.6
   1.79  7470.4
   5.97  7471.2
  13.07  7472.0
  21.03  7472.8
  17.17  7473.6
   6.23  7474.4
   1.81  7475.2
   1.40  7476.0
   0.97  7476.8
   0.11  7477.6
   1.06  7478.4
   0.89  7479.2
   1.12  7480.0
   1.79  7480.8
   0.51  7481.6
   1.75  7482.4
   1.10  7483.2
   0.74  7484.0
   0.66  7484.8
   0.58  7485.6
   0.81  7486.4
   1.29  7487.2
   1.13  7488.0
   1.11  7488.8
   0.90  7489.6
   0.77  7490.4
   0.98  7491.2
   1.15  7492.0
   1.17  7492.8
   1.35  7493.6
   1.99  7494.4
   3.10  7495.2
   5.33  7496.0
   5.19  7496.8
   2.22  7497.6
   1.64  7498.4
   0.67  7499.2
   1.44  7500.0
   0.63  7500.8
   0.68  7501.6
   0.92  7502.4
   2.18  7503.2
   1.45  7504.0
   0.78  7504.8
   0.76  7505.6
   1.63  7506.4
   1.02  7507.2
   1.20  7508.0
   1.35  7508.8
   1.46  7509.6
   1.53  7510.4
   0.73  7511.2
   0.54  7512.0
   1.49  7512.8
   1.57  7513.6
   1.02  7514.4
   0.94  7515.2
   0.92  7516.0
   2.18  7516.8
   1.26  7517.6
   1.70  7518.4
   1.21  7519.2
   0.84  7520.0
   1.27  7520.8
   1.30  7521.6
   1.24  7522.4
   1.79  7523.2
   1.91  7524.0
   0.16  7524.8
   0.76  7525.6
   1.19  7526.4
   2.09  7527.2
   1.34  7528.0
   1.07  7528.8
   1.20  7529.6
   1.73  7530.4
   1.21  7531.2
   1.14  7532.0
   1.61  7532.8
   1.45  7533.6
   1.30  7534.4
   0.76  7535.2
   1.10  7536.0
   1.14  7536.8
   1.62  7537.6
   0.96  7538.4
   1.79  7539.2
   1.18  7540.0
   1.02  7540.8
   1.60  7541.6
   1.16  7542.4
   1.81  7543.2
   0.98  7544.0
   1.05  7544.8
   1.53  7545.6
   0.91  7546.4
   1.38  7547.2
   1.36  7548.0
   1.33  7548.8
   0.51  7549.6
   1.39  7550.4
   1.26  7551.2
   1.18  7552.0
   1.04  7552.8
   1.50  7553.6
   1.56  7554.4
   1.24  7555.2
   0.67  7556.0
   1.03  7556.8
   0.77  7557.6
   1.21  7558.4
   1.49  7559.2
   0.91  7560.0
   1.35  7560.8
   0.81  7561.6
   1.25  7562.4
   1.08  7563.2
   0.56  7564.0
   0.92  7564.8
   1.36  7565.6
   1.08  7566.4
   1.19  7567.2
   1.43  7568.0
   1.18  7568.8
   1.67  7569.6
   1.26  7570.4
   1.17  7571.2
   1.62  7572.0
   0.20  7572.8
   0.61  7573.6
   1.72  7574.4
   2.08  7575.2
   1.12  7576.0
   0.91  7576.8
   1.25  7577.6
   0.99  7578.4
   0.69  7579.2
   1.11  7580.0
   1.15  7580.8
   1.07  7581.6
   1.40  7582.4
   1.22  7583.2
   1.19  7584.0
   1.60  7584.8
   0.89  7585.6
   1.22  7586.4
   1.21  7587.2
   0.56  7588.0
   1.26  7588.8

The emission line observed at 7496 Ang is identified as [N II]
